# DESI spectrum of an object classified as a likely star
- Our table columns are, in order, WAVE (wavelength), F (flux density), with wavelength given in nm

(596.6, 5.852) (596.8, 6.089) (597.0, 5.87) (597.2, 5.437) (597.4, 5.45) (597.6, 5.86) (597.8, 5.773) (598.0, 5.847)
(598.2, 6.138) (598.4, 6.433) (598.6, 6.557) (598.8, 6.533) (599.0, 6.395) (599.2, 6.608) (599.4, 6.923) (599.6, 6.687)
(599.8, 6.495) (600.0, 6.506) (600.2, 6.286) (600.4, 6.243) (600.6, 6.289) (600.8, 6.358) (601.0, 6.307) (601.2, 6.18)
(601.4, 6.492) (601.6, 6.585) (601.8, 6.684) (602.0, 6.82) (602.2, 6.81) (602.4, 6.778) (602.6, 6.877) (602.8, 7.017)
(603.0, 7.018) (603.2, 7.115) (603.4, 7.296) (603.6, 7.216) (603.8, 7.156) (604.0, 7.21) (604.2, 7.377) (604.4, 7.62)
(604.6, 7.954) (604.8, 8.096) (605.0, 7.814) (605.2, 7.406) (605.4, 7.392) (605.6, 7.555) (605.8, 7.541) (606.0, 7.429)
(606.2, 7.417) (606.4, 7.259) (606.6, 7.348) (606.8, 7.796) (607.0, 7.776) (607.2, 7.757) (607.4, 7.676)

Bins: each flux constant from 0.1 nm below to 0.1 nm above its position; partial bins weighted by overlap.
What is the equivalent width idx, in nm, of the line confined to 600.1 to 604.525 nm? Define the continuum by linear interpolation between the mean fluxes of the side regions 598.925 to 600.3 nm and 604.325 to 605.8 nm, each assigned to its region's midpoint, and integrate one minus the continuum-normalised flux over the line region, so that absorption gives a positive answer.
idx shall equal 0.19 nm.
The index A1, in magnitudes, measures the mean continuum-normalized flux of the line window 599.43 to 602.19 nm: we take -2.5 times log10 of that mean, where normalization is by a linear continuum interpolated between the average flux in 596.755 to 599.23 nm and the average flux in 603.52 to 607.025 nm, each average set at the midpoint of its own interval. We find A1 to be 0.023 mag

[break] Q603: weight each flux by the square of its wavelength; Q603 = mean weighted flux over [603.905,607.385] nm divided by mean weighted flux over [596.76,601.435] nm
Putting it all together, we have 1.24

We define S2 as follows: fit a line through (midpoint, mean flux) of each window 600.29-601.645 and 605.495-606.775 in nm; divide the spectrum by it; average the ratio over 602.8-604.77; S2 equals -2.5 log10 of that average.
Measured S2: -0.06 mag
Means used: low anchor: 6.34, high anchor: 7.45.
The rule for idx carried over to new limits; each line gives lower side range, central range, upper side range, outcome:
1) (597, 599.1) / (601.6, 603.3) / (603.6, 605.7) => 0.04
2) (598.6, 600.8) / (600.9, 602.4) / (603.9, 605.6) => 0.08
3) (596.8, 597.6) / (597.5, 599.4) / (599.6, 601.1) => -0.10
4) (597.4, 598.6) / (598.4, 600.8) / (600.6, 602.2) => -0.10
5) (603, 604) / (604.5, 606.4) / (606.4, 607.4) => -0.04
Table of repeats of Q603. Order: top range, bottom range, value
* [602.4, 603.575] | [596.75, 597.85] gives 1.25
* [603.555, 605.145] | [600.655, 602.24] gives 1.17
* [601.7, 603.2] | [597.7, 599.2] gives 1.11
